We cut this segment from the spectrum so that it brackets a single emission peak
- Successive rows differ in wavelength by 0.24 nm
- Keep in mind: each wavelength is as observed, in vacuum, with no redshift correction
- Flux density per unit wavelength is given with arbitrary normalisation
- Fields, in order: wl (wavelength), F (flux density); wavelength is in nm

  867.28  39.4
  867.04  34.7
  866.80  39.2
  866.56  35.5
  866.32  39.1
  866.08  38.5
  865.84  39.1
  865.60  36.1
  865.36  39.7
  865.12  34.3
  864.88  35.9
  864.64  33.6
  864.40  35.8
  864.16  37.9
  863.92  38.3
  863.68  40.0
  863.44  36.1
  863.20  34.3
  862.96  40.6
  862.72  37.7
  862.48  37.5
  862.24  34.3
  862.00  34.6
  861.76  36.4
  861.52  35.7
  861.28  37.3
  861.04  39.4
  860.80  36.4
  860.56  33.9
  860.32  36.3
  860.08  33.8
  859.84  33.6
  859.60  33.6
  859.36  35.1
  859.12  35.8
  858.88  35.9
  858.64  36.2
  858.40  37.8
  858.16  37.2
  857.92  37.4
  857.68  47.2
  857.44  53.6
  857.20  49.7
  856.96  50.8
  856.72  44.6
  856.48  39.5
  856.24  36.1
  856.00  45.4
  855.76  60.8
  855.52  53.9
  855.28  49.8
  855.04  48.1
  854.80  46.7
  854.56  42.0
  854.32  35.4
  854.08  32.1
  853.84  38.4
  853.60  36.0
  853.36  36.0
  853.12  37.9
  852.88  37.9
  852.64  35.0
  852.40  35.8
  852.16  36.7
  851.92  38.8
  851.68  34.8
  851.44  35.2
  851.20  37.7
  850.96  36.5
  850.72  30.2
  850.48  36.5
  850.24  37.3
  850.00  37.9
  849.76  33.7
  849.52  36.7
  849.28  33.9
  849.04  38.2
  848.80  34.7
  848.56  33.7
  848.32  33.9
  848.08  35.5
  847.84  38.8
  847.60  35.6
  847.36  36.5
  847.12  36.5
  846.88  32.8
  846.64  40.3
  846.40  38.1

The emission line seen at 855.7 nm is [S II] 6716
